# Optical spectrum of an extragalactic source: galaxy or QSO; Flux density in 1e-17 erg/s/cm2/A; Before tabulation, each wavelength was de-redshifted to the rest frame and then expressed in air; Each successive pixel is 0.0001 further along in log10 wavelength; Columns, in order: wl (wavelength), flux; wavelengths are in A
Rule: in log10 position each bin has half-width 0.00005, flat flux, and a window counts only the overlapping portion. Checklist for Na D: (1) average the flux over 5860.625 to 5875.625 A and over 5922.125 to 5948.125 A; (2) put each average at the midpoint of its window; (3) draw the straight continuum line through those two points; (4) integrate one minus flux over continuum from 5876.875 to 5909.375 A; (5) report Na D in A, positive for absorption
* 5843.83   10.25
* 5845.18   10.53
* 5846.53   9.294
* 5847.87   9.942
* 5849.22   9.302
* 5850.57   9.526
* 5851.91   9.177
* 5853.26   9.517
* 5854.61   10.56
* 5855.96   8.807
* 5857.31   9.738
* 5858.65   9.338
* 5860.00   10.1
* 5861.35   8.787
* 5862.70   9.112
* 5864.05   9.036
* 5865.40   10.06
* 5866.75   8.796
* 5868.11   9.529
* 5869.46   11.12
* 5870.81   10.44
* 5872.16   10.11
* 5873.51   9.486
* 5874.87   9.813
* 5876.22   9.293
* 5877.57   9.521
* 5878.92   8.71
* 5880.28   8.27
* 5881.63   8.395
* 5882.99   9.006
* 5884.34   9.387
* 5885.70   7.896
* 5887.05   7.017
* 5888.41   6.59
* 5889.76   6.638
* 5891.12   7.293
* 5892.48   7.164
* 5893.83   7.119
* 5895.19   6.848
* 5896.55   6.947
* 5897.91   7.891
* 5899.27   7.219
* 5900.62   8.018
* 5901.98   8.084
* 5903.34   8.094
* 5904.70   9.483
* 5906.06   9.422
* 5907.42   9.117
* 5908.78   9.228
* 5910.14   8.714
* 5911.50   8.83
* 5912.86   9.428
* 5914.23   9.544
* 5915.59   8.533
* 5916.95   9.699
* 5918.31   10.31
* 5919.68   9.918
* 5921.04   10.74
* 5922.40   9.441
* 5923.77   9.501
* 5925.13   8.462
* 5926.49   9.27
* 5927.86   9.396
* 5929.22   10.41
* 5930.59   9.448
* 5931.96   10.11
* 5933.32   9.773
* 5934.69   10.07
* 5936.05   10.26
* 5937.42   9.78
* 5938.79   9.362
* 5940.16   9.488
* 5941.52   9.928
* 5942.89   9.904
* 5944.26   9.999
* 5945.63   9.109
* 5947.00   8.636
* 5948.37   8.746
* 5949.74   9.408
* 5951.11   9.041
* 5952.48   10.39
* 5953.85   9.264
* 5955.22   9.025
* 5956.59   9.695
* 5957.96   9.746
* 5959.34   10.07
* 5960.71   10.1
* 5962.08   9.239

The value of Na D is 5.3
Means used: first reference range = 9.66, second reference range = 9.58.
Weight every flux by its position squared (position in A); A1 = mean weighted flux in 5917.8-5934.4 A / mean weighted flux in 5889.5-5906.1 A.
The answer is 1.3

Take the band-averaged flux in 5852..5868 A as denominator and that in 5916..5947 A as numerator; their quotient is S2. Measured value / 1.0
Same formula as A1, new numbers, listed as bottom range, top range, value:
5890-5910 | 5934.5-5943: 1.25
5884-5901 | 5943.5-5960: 1.31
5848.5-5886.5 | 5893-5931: 0.96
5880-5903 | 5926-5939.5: 1.30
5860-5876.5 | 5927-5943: 1.04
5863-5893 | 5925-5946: 1.12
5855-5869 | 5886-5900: 0.77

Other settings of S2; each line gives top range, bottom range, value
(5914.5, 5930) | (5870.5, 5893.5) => 1.13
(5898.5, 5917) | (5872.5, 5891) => 1.04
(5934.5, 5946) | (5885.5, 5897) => 1.39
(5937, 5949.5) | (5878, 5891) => 1.18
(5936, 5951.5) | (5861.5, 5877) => 0.98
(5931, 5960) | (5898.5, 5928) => 1.06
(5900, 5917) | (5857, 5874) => 0.92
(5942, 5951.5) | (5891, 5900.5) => 1.28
